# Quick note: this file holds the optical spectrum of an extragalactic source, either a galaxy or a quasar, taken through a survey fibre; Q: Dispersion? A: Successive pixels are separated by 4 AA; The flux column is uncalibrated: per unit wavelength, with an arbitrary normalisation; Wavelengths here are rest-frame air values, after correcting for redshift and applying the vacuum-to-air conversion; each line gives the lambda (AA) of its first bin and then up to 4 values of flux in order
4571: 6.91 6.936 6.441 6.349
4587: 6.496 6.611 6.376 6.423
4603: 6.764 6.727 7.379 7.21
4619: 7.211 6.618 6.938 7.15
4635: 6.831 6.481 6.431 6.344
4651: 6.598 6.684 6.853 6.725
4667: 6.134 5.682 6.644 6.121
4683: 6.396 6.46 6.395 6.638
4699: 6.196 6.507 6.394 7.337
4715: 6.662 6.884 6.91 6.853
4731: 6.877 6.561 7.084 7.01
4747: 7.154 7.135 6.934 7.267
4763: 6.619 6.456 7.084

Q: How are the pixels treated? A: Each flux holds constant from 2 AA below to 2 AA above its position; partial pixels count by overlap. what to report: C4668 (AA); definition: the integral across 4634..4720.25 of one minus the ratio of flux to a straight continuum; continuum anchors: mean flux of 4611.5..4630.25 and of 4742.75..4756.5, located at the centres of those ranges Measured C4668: 6.6 AA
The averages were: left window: 7.04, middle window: 6.51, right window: 7.07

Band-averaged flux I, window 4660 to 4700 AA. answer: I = 6.36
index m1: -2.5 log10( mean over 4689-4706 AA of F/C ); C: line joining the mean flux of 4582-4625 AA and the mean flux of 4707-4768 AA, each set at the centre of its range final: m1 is 0.07 mag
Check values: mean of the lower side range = 6.75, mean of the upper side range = 6.91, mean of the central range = 6.43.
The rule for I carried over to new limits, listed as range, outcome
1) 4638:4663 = 6.58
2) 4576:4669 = 6.69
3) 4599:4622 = 6.98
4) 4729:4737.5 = 6.74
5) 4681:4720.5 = 6.58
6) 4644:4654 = 6.49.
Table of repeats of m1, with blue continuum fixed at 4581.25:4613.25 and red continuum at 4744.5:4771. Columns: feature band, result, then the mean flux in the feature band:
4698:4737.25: 0.02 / 6.73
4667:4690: 0.09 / 6.26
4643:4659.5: 0.03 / 6.58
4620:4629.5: -0.02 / 6.84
